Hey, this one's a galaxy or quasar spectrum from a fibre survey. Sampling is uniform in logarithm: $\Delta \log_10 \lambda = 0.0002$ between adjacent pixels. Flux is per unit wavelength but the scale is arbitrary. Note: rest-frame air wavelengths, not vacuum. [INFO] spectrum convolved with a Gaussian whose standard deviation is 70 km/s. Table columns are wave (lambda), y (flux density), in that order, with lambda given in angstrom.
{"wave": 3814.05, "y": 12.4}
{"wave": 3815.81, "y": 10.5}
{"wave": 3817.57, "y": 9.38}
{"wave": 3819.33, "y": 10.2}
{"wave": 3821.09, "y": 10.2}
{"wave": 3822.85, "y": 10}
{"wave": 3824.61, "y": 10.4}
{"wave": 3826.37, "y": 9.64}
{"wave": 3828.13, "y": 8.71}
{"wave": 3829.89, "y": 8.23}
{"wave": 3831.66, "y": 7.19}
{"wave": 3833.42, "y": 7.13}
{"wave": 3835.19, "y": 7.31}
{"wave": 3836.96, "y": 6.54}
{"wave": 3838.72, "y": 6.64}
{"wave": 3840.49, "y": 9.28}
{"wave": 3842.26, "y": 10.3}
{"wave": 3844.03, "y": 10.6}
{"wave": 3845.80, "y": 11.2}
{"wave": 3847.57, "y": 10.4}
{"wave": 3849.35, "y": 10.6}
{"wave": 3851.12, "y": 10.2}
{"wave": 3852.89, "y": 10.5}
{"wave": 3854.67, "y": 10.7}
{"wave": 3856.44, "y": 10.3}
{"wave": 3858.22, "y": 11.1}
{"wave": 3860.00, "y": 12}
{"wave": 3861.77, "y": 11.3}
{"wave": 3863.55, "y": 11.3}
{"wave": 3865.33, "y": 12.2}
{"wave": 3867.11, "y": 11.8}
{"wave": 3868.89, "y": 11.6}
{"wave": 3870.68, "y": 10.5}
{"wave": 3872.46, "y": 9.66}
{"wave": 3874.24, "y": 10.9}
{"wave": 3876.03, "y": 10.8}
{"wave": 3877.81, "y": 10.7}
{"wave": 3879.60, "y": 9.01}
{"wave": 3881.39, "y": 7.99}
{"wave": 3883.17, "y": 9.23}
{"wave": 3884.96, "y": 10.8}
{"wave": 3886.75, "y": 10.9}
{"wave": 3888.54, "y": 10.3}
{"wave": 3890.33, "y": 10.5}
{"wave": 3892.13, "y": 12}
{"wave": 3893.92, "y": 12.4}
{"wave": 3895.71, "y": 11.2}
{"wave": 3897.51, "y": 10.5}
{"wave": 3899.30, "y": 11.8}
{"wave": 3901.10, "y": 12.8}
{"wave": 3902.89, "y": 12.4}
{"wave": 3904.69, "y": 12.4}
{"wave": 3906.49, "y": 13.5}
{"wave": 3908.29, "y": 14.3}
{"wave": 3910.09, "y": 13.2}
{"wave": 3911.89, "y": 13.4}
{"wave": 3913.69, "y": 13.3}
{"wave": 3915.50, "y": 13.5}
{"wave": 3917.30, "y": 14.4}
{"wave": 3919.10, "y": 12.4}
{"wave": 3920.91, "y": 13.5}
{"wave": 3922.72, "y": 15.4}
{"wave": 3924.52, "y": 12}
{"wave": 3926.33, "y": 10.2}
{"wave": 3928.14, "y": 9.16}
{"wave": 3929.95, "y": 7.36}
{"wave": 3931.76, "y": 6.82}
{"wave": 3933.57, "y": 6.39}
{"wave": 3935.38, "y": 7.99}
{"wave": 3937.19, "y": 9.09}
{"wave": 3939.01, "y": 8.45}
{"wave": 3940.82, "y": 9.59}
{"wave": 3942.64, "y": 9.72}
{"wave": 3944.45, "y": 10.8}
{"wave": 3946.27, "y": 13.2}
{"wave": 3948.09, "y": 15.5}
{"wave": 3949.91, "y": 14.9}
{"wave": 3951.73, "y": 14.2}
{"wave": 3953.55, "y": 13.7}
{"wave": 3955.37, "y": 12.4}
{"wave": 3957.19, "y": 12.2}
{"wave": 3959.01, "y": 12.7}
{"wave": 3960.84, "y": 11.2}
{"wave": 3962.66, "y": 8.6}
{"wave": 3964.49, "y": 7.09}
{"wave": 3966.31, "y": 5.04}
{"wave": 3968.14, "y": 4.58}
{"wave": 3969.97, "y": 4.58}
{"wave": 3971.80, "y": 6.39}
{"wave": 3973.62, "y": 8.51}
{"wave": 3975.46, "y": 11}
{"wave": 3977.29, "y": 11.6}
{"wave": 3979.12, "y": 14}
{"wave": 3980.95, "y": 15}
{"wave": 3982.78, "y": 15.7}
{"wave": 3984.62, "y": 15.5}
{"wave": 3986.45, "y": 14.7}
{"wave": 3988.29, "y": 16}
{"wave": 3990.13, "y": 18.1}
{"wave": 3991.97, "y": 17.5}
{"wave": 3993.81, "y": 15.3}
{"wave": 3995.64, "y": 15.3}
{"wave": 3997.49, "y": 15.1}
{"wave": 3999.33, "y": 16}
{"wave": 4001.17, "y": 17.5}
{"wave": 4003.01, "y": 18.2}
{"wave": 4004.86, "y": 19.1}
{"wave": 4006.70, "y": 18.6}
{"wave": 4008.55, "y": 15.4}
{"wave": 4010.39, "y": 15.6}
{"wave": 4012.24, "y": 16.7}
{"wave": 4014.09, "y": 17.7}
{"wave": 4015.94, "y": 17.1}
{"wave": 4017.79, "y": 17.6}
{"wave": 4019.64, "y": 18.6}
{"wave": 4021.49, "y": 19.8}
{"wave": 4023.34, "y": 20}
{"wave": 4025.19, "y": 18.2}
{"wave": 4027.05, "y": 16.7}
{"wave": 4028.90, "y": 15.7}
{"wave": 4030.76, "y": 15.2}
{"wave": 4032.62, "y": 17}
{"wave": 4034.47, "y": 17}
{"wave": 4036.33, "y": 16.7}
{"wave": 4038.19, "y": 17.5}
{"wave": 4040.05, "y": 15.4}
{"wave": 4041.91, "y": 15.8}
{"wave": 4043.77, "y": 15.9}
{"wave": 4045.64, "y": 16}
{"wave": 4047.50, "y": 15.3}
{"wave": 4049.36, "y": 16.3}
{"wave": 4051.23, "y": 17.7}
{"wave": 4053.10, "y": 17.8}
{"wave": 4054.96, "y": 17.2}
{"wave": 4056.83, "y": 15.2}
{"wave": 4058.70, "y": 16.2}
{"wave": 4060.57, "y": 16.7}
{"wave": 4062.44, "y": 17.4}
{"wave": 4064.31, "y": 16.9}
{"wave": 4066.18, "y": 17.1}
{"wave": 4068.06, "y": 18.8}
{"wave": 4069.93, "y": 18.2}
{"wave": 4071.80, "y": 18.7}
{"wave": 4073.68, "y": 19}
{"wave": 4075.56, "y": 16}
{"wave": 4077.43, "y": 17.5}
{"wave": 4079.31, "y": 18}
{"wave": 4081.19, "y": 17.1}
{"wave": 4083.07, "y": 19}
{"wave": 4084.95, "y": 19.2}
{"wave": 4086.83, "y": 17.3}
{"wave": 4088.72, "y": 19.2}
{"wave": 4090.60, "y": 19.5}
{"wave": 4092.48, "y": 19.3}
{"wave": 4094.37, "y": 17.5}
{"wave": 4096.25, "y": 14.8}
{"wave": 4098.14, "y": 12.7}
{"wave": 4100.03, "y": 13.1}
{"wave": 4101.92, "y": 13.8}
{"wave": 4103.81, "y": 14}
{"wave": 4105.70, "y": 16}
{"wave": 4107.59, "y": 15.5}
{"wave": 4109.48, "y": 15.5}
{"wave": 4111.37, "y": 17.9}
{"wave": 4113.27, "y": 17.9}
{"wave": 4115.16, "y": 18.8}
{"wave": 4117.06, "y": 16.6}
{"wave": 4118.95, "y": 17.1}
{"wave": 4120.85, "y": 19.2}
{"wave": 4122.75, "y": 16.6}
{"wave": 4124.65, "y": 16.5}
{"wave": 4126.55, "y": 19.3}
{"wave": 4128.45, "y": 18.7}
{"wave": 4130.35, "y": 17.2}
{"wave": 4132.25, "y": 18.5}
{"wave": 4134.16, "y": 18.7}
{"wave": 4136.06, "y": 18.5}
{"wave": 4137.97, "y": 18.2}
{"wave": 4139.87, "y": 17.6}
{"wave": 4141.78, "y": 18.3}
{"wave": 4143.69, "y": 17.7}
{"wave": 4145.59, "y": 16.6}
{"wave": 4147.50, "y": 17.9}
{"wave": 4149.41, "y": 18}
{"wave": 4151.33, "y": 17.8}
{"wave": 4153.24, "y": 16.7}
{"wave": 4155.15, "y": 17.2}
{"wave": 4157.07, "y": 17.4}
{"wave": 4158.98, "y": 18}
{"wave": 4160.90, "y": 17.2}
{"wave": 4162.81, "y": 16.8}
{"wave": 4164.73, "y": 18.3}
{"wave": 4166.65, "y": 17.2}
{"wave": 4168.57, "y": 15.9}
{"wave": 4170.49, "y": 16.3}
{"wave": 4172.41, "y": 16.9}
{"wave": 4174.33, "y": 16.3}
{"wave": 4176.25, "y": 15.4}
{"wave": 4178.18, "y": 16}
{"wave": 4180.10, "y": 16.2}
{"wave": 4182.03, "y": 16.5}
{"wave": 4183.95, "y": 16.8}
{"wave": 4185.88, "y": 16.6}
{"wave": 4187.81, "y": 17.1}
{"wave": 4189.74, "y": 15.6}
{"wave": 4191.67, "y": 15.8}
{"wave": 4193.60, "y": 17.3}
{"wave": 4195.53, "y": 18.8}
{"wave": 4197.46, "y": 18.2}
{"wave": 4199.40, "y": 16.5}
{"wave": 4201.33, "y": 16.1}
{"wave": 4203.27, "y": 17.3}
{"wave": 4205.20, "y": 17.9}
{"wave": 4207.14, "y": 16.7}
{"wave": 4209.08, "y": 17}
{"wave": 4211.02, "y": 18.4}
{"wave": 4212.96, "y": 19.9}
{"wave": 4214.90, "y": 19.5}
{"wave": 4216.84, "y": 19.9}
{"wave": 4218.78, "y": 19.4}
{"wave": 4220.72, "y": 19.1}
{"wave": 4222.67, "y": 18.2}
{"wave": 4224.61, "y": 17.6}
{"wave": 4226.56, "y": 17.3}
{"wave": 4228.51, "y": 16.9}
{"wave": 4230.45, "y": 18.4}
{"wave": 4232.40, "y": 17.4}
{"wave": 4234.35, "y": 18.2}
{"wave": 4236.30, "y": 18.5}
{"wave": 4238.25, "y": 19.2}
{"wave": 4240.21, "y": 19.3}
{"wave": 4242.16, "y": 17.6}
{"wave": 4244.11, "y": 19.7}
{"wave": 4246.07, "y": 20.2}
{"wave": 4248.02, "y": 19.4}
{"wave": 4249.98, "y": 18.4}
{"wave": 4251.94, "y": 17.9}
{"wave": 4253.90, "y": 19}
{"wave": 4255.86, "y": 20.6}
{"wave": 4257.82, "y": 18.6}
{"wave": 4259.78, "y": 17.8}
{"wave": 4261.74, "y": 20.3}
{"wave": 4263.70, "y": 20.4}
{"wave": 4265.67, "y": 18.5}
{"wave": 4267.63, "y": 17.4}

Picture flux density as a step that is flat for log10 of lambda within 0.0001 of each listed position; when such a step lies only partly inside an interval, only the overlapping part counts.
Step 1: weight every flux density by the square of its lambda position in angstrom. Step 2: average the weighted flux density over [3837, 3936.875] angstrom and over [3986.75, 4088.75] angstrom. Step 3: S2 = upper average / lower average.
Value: 1.7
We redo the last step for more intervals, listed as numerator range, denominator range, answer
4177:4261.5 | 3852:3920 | 1.84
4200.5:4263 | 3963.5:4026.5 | 1.42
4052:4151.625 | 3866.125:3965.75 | 1.69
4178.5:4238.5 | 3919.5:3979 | 1.97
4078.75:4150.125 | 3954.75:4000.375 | 1.52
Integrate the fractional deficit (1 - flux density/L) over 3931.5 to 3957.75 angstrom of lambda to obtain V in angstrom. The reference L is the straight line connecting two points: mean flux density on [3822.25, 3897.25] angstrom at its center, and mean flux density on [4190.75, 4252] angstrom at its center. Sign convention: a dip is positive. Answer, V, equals 2.1 angstrom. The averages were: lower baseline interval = 10.1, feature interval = 11.1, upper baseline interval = 18.2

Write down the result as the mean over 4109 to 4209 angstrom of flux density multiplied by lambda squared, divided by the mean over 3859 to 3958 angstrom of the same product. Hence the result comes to 1.71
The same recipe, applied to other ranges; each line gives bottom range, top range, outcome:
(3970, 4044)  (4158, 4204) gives 1.15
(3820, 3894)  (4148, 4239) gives 2.05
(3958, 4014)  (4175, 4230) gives 1.44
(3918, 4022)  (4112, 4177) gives 1.47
